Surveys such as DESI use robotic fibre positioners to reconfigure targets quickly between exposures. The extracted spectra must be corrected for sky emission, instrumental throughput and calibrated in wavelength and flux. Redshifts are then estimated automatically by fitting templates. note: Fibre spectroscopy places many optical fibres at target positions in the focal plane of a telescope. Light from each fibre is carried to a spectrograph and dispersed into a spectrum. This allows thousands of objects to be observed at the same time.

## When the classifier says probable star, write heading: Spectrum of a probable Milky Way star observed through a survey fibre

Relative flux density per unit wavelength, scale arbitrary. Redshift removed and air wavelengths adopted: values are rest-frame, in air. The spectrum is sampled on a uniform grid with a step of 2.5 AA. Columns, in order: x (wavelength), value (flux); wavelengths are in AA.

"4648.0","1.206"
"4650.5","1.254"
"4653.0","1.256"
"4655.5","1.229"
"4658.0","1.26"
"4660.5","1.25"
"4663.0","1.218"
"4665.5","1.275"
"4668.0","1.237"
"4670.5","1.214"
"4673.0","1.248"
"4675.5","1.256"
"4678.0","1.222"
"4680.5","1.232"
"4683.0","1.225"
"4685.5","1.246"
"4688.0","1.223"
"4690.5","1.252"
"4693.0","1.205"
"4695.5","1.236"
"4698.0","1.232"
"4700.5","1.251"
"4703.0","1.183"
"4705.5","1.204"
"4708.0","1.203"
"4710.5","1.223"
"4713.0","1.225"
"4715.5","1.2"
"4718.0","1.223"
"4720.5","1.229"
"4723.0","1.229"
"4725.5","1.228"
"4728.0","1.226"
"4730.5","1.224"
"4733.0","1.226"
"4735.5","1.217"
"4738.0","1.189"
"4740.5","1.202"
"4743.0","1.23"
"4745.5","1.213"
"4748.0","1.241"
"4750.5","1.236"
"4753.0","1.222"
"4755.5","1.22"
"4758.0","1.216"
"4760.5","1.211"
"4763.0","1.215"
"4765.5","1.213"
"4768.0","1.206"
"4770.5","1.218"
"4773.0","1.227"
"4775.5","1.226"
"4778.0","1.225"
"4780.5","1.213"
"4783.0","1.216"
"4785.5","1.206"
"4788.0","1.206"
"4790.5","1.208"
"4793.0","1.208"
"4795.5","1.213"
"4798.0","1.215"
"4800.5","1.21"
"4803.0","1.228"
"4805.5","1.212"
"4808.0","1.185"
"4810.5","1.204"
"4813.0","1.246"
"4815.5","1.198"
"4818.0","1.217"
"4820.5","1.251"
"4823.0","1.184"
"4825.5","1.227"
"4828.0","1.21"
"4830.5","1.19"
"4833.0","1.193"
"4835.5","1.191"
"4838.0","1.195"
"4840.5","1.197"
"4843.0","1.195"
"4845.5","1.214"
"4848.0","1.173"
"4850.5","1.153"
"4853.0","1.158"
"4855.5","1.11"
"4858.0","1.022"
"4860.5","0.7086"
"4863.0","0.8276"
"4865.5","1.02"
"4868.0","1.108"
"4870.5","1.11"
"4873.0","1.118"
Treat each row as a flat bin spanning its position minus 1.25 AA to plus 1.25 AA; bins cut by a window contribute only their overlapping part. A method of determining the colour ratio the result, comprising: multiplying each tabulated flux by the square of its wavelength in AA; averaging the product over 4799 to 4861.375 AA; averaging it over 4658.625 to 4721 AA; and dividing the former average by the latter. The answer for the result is 1.01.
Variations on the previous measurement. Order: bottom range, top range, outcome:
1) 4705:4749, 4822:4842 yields 1.03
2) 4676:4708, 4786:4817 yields 1.03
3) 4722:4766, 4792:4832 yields 1.02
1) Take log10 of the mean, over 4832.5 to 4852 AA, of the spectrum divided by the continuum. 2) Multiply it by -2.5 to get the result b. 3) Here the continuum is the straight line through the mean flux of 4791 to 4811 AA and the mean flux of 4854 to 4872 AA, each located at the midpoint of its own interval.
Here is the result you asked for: -0.12 mag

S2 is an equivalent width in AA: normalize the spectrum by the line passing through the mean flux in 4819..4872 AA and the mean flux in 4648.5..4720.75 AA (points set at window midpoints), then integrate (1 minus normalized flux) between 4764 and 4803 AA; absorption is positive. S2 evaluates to -1.6 AA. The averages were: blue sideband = 1.23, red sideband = 1.13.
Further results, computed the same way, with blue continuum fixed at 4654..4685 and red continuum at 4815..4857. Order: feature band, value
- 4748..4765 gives -0.11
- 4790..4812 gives -0.17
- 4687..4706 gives 0.11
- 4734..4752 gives -0.01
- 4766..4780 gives -0.12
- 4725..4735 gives -0.03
